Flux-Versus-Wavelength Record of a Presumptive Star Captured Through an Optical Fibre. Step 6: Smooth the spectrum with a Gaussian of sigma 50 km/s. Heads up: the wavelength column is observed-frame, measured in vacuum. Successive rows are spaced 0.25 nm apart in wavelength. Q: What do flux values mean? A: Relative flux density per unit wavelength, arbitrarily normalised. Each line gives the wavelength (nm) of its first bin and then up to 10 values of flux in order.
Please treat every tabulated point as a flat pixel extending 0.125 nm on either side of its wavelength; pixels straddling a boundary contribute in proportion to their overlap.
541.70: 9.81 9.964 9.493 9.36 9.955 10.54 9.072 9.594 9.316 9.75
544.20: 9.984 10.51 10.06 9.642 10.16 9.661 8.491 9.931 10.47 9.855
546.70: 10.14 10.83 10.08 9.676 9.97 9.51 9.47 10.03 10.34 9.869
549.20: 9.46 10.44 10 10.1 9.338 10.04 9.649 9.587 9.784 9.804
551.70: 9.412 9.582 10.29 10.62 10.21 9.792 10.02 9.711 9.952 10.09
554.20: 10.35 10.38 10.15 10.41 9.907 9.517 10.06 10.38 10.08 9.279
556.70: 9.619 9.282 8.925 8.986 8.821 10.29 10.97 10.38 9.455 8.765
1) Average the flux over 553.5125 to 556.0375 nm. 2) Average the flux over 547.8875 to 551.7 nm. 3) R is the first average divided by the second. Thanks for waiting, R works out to 1.03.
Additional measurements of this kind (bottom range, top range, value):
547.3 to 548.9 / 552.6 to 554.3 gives 1.02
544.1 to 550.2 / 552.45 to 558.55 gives 1.00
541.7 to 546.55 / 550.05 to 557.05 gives 1.01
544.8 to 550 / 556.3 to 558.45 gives 0.97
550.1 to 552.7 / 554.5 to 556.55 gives 1.02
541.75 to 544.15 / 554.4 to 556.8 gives 1.03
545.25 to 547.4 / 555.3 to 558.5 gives 0.98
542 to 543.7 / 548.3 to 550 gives 1.04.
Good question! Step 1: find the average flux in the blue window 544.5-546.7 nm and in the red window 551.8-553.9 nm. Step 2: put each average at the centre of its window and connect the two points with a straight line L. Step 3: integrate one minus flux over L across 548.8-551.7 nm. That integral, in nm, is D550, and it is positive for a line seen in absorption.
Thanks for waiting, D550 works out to 0.040 nm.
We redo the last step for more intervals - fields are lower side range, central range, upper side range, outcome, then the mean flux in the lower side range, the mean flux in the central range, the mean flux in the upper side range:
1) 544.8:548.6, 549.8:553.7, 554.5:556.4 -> 0.04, 9.87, 9.87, 10.1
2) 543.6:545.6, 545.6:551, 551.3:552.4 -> -0.02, 9.88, 9.89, 9.83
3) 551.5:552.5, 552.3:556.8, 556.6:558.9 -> -0.12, 9.91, 10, 9.61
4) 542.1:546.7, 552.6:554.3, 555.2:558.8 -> -0.05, 9.78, 10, 9.73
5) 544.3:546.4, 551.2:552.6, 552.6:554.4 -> 0.01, 9.87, 9.93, 10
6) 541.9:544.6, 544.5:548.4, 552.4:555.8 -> -0.01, 9.77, 9.88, 10.1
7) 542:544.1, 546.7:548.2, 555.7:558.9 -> -0.05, 9.65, 9.98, 9.7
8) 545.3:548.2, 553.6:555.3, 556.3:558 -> -0.14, 9.86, 10.2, 9.28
